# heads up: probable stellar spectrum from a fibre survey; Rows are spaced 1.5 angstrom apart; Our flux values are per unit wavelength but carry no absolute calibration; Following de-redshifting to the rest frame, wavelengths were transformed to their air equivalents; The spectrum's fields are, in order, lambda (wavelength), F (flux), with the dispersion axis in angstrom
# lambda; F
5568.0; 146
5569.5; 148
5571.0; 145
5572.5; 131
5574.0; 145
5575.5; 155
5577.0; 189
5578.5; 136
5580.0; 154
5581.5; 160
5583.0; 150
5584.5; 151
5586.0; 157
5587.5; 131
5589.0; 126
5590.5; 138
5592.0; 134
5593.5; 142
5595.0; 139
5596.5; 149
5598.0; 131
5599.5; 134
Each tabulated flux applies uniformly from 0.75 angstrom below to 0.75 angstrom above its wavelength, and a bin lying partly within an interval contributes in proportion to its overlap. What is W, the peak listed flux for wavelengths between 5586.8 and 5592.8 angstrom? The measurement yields 138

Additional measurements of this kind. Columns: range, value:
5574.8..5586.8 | 189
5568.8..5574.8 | 148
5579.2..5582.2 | 160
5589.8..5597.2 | 149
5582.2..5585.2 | 151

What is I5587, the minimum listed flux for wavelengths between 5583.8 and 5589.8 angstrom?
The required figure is 126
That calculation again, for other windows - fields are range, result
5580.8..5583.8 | 150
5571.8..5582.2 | 131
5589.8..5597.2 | 134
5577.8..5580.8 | 136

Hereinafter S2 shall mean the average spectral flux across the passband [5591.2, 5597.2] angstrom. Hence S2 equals 141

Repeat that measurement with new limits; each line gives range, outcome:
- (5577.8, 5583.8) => 150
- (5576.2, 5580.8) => 160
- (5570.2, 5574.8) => 141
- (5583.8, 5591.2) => 141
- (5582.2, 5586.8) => 153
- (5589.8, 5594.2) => 138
